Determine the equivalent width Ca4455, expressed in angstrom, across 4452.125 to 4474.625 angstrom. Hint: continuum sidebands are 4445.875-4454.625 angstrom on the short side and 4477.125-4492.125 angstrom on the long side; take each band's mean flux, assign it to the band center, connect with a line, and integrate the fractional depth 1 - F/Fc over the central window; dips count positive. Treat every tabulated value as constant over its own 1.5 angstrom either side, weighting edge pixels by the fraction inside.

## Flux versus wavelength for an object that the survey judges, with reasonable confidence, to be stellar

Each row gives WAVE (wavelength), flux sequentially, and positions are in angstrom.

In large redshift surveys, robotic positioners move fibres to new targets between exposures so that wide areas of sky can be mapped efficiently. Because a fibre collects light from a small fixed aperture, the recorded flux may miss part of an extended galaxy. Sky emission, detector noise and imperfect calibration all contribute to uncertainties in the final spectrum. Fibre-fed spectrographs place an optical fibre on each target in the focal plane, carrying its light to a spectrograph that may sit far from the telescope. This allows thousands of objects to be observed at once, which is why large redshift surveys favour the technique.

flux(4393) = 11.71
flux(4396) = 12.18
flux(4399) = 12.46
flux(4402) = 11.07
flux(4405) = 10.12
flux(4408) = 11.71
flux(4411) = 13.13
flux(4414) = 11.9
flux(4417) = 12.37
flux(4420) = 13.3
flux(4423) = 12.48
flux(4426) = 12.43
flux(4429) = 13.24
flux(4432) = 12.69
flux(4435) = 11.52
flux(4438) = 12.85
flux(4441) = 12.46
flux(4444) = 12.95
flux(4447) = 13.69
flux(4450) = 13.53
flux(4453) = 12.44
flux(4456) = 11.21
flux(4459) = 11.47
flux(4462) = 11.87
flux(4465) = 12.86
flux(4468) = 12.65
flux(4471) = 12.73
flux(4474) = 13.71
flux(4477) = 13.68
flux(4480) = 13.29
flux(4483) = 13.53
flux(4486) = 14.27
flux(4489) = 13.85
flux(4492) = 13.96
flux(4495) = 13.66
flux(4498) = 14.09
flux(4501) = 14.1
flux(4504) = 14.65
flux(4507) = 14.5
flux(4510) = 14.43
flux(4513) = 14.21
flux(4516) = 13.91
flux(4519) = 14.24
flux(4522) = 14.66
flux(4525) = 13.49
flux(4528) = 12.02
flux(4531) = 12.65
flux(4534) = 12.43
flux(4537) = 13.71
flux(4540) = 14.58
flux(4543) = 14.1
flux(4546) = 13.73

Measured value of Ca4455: 1.8 angstrom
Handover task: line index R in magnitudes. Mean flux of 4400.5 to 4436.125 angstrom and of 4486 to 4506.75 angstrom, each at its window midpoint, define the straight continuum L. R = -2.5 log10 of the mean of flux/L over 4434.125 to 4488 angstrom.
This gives 0.03 mag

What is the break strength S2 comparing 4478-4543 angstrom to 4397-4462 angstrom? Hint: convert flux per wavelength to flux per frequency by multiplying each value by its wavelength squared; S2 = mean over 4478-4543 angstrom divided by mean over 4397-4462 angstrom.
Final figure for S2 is 1.16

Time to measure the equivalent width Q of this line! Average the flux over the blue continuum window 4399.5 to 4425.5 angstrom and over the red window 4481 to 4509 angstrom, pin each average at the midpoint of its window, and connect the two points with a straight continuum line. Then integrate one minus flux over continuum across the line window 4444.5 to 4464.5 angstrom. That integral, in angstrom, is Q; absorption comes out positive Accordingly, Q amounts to 1.0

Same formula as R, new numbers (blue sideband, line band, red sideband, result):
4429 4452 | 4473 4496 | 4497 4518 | 0.00 mag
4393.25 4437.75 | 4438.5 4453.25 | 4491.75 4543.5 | -0.03 mag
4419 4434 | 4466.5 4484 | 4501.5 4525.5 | 0.03 mag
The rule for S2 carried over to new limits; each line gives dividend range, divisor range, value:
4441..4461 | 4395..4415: 1.09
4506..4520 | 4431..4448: 1.16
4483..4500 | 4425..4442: 1.14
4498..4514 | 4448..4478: 1.16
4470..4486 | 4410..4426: 1.10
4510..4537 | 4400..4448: 1.14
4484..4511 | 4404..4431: 1.19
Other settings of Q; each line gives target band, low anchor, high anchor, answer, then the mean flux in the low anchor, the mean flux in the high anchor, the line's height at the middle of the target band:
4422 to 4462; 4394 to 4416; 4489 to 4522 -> 0.51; 11.8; 14.2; 12.7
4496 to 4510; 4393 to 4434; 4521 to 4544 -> -1.29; 12.2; 13.4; 13.1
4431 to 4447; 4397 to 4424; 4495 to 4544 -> -0.09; 12.1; 13.9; 12.5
